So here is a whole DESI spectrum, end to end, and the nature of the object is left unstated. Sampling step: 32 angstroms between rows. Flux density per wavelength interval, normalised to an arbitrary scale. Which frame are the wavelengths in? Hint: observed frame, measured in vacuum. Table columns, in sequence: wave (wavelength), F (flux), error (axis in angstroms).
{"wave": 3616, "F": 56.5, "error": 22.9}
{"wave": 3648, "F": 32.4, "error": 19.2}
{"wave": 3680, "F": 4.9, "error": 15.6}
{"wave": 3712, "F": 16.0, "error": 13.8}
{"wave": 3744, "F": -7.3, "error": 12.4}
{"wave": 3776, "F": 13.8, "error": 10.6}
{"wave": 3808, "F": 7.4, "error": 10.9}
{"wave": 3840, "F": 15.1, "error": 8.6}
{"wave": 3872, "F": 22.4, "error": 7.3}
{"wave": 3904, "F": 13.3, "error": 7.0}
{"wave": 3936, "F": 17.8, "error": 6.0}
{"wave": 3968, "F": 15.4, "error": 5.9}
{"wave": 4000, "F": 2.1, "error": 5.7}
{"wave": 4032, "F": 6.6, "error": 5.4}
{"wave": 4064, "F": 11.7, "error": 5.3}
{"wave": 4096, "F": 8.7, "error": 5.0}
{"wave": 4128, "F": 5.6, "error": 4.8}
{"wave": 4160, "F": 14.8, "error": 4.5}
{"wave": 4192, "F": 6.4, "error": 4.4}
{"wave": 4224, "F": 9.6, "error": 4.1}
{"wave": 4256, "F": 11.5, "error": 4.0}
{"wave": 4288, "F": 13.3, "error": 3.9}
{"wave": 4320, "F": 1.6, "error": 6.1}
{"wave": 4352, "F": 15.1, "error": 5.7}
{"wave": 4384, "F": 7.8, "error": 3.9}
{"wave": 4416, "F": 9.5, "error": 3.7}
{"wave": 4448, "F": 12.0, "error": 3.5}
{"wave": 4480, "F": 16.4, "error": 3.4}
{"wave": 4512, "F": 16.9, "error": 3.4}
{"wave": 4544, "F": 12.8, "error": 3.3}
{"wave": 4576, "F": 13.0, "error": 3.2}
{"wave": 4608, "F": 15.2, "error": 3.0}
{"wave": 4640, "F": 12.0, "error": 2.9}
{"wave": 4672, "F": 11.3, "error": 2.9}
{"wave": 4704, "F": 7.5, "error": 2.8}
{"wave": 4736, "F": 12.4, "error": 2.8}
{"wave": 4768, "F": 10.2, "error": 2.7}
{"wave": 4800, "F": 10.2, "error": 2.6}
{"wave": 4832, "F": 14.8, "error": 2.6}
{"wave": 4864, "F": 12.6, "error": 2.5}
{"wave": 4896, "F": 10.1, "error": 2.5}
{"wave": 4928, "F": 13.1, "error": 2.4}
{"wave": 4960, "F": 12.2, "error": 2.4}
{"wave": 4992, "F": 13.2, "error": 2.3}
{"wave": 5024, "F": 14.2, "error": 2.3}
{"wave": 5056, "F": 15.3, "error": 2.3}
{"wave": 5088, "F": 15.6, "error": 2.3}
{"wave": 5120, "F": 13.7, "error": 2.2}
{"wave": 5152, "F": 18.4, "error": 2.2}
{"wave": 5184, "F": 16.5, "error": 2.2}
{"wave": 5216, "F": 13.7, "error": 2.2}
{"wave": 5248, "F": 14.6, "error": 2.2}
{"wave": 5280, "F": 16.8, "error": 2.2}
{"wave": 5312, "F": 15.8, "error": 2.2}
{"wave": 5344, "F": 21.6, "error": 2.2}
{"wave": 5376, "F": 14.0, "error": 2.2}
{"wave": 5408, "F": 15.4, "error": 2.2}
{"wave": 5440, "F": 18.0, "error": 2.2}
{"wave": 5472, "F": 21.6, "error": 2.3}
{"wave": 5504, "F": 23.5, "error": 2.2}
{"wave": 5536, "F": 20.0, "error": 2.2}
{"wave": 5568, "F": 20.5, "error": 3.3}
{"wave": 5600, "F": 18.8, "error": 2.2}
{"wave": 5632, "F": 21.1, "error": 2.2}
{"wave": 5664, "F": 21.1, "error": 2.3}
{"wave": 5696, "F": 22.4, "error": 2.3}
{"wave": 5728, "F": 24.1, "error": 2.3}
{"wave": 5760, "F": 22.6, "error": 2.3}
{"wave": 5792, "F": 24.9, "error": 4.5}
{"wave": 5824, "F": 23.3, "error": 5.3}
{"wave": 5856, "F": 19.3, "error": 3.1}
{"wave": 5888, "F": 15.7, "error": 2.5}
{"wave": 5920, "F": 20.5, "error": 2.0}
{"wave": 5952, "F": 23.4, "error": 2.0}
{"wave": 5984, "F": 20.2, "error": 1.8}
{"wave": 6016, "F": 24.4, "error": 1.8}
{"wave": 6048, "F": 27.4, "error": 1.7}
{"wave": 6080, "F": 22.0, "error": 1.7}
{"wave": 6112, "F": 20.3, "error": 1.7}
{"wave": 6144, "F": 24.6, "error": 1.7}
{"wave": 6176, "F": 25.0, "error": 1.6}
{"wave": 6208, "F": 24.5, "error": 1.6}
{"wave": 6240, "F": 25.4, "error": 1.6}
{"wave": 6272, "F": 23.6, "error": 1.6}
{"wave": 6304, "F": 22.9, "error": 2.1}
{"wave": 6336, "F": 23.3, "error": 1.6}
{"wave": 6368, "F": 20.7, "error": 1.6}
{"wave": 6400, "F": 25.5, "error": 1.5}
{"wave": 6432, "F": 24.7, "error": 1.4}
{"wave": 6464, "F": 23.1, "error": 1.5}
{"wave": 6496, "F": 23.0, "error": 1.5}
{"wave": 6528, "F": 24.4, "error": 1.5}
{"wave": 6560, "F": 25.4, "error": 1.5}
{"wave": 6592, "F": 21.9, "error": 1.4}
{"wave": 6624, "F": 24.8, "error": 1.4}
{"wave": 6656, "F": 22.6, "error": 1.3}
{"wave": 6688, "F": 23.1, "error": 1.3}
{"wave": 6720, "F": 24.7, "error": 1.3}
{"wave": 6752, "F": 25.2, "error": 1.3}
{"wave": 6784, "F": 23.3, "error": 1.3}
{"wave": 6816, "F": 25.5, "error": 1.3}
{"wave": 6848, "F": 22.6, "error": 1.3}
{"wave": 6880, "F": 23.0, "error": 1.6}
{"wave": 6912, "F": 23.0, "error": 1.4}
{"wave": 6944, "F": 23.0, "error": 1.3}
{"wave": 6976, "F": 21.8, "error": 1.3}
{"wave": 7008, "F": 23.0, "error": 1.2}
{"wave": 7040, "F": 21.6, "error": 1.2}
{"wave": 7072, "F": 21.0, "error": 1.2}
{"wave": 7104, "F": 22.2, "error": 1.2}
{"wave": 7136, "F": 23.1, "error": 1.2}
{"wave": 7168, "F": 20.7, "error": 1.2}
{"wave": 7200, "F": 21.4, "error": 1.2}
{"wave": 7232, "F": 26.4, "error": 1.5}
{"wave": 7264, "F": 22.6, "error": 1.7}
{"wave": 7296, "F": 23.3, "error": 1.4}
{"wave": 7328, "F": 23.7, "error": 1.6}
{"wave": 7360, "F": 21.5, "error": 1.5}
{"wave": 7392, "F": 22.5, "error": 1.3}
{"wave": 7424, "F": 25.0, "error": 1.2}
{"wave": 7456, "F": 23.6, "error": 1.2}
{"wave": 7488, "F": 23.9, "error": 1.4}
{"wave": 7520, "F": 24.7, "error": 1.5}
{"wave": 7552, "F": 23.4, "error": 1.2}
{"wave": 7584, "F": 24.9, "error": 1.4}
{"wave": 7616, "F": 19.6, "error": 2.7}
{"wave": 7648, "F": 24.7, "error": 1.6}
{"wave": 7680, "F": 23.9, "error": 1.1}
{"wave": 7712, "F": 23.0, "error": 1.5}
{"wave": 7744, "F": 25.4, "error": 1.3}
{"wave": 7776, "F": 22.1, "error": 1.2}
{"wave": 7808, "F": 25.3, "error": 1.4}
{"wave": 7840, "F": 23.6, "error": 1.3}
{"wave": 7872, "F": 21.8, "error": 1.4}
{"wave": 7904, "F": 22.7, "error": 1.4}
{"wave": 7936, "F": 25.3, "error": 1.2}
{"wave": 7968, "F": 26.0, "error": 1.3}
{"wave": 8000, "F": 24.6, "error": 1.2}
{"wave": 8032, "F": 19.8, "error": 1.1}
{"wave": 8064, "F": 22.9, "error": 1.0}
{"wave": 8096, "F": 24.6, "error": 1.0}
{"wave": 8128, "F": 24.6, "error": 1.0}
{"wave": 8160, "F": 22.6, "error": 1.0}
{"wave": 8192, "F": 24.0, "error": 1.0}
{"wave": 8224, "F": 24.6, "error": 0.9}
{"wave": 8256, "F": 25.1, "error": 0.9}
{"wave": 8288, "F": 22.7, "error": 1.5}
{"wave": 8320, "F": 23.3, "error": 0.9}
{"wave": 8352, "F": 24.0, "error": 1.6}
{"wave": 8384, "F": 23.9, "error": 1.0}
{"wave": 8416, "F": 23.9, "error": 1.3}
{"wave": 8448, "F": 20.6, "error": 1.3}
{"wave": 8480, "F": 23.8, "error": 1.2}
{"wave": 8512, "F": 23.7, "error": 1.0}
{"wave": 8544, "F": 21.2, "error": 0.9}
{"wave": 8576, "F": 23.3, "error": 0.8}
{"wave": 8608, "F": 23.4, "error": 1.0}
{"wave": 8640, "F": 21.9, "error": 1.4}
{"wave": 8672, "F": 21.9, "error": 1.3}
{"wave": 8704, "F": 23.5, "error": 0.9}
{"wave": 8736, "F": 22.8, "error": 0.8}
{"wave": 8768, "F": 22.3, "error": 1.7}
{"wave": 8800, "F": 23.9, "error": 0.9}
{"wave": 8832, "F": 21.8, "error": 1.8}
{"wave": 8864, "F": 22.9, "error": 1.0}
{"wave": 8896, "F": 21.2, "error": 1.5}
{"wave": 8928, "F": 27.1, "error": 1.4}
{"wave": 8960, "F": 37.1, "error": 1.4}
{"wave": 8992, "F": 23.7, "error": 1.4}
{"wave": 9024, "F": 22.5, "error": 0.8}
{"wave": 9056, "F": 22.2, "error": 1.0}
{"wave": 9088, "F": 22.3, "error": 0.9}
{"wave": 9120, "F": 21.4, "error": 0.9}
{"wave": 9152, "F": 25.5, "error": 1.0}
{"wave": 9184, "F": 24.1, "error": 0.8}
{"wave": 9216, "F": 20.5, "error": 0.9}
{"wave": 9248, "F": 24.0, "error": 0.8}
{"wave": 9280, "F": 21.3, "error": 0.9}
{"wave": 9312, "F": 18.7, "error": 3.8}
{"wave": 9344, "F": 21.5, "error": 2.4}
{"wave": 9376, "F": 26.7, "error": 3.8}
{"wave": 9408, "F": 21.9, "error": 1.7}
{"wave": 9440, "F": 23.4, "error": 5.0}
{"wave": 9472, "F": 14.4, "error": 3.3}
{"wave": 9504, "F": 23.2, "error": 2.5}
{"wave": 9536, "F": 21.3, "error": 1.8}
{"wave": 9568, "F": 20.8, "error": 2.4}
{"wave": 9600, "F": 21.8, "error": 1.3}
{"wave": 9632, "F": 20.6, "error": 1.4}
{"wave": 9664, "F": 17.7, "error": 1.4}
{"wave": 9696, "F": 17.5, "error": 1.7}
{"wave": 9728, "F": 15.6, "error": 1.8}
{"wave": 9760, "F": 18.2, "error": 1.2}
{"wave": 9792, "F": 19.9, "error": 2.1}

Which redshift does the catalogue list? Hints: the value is 0.36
